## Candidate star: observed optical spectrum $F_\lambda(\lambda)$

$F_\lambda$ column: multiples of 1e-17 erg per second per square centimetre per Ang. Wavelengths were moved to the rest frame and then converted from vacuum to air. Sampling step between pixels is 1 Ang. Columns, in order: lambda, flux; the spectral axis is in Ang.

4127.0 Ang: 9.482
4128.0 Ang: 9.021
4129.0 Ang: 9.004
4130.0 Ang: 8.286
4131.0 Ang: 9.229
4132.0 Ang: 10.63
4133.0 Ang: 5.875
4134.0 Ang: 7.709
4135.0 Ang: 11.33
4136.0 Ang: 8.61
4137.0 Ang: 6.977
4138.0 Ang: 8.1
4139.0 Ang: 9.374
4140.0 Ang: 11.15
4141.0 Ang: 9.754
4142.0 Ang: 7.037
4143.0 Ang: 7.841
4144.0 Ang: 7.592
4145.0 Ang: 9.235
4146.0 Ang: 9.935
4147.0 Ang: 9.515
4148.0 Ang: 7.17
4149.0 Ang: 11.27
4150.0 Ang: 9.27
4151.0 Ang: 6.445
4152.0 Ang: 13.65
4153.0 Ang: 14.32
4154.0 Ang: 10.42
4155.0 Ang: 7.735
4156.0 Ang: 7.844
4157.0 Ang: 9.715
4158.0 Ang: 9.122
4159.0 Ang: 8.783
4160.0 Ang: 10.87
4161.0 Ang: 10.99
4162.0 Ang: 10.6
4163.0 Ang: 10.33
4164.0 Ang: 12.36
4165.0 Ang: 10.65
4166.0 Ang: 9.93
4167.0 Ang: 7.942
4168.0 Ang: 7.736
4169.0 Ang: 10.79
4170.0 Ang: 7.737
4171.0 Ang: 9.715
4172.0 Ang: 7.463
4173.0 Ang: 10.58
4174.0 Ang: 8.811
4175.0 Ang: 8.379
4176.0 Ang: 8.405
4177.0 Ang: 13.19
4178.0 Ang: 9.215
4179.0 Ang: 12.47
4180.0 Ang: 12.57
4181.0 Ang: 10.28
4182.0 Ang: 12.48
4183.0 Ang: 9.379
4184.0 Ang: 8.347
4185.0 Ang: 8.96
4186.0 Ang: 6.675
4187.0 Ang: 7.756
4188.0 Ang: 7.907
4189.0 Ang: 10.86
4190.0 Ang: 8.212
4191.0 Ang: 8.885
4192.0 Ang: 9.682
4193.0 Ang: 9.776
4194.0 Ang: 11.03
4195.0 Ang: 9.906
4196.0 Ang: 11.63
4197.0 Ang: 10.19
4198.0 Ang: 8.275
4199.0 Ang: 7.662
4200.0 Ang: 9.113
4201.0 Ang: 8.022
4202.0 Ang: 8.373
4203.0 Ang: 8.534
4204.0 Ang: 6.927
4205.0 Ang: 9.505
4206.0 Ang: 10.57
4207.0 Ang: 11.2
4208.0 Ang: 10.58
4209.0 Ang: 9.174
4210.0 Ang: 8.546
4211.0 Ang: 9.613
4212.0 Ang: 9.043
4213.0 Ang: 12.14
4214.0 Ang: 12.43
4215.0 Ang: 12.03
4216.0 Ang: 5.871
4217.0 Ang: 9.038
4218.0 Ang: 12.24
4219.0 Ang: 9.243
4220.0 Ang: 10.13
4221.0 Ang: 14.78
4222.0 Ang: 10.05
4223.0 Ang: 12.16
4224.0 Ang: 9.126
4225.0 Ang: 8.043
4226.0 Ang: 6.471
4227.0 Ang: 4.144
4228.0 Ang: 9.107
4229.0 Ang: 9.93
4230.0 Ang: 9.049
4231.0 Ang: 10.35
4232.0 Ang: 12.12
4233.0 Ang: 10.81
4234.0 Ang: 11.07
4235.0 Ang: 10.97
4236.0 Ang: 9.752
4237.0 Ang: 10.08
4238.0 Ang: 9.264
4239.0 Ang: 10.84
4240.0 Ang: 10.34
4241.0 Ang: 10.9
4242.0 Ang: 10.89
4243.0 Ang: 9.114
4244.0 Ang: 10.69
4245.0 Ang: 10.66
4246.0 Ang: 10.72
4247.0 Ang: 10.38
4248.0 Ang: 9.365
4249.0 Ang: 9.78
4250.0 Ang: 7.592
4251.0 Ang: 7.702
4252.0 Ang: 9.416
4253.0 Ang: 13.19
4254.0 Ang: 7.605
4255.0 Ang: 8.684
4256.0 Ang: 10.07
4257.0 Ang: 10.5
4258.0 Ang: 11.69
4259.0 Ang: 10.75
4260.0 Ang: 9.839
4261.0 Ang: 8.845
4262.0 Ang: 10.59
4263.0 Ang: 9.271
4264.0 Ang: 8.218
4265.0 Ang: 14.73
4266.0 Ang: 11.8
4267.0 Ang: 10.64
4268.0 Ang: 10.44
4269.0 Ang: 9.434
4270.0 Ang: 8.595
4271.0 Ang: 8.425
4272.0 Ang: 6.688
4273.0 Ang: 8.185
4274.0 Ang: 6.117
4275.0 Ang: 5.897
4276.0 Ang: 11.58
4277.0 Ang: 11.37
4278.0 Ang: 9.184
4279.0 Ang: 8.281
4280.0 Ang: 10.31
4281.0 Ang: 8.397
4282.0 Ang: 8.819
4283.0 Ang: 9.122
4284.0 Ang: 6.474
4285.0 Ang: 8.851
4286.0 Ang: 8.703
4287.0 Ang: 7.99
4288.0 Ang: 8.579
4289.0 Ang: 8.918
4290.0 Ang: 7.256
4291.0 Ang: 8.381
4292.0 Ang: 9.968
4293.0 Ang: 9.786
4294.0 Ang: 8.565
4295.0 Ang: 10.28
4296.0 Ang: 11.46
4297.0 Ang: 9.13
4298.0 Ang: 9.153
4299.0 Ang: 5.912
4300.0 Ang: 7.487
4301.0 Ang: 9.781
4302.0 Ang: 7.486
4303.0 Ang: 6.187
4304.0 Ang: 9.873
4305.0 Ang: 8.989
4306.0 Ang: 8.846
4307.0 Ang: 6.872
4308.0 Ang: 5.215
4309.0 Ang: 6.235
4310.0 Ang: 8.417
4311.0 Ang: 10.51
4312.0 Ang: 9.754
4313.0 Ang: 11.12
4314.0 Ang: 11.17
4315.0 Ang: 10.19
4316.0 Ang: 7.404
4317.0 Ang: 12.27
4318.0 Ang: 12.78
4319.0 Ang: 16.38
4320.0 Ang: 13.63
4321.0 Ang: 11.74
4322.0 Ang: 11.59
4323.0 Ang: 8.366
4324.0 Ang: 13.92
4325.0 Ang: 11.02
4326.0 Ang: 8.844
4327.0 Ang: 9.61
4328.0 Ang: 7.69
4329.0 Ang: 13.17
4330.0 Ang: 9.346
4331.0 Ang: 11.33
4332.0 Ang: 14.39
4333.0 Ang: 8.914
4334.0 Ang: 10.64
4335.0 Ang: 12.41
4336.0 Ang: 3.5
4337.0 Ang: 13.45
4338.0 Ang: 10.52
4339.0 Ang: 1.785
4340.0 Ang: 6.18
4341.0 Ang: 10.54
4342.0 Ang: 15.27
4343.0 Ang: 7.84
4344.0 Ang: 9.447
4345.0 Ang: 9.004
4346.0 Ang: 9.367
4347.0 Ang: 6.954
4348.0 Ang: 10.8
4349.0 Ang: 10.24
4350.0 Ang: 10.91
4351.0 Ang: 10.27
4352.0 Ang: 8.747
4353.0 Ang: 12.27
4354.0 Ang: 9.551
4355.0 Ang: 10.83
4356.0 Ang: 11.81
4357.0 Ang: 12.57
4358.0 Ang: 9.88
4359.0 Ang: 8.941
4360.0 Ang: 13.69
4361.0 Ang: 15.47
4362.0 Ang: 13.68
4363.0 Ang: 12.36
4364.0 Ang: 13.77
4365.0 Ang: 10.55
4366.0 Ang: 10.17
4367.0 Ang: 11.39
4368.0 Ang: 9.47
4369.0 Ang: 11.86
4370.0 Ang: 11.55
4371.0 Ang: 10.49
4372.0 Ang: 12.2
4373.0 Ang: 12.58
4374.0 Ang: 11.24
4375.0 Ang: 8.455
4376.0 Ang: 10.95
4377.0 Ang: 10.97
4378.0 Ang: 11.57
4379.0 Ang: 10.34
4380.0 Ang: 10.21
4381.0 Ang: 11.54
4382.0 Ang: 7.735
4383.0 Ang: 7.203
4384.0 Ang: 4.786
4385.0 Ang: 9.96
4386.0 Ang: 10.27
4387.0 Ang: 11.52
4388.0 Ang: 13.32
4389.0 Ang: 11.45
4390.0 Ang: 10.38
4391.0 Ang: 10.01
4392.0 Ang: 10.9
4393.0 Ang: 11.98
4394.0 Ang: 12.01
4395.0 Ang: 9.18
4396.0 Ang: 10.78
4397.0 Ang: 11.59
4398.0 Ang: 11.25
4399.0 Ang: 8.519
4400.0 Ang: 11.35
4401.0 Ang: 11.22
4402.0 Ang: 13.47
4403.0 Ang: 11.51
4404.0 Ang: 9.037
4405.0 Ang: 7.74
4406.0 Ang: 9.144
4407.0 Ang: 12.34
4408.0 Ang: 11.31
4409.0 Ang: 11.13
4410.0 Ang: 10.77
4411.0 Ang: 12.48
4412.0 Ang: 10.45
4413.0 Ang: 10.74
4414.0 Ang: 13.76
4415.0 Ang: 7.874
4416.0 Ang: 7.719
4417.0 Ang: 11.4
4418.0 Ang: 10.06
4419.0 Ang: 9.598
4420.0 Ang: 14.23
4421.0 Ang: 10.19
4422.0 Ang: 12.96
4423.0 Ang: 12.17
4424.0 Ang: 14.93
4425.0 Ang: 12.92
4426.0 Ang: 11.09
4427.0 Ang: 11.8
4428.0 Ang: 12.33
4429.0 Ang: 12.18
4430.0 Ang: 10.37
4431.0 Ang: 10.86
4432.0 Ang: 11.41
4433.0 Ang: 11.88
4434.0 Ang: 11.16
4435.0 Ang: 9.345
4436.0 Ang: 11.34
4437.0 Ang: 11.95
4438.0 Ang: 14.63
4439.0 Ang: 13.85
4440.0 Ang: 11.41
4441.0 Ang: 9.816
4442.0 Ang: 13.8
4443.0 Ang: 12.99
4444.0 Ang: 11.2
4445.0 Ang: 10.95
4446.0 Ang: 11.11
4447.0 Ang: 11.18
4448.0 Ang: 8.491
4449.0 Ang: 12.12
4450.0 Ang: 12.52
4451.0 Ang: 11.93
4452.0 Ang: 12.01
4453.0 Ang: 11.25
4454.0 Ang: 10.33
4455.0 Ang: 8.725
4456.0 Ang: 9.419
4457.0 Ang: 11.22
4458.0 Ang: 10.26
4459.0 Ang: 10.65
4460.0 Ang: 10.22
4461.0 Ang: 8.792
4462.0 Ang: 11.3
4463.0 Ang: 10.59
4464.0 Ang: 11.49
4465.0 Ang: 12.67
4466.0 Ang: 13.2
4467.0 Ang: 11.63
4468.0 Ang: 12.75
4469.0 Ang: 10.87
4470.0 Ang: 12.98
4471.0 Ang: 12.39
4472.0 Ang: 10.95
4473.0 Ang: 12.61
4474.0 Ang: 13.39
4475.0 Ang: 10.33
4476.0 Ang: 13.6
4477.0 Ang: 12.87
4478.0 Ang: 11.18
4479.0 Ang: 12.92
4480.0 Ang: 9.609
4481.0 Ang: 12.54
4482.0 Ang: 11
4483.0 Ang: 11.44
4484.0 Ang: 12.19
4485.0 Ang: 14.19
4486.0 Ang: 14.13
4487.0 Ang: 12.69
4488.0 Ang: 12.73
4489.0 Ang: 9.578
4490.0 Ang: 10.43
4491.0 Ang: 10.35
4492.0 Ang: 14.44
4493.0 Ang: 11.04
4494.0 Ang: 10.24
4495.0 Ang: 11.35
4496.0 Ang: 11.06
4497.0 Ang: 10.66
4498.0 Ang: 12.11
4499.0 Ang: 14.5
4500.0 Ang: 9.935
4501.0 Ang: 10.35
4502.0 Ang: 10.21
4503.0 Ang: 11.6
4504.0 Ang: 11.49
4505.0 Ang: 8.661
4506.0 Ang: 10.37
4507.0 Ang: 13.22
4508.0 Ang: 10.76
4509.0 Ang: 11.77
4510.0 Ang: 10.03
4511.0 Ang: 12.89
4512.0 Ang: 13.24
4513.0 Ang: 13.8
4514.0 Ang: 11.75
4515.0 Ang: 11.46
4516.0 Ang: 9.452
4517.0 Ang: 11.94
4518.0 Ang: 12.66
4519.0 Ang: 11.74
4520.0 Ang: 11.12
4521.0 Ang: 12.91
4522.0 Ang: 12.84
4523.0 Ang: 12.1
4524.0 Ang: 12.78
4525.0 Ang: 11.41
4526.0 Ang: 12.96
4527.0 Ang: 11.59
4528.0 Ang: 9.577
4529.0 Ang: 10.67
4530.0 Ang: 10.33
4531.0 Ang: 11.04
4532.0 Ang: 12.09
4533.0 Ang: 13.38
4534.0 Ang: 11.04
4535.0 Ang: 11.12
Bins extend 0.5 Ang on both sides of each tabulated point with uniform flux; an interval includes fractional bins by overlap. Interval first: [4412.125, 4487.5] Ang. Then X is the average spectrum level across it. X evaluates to 11.6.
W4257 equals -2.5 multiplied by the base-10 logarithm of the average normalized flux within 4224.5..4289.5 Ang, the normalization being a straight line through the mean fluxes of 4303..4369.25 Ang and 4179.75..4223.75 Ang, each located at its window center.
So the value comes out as 0.06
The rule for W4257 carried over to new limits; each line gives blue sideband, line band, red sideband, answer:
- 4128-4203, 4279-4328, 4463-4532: 0.11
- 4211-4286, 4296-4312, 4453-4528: 0.24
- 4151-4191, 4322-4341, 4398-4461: 0.09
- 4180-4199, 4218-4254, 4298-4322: -0.05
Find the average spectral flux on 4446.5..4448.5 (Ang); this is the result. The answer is 9.84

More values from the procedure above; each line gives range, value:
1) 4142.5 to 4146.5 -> 8.65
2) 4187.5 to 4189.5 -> 9.38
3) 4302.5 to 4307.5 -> 8.15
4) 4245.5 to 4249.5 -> 10.1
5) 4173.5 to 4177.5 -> 9.7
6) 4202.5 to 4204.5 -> 7.73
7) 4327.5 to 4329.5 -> 10.4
